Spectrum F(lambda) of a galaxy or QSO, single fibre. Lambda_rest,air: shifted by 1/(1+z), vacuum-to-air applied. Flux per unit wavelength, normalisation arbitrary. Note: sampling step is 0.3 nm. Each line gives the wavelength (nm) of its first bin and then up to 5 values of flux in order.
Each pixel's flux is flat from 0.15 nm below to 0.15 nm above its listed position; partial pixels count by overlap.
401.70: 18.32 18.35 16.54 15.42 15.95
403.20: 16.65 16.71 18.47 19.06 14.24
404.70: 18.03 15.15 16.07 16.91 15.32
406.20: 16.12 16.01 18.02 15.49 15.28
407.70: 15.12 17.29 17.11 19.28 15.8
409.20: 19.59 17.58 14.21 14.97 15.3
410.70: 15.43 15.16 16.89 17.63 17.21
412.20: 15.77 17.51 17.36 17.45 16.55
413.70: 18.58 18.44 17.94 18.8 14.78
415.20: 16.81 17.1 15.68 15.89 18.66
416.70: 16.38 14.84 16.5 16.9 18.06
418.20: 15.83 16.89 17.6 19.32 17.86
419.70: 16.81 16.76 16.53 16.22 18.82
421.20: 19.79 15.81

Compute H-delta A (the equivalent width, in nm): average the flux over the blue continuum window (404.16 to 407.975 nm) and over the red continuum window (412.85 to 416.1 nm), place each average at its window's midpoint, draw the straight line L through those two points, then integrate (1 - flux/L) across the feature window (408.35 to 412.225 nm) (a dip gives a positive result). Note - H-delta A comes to 0.01 nm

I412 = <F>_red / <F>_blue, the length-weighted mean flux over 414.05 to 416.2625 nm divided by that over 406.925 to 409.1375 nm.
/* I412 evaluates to 1.01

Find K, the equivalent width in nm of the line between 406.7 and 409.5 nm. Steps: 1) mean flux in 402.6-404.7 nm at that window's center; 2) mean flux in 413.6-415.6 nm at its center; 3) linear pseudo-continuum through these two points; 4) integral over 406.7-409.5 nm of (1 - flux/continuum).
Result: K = 0.014 nm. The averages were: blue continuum 16.8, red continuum 17.5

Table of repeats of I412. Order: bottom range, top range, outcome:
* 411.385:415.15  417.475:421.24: 1.01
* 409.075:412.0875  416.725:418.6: 1.01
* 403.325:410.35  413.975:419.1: 1.02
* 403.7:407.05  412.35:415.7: 1.05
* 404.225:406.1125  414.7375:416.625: 1.03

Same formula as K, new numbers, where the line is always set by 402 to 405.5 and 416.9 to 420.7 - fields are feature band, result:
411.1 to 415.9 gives -0.083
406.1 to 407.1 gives 0.009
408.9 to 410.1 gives 0.006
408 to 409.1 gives -0.048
